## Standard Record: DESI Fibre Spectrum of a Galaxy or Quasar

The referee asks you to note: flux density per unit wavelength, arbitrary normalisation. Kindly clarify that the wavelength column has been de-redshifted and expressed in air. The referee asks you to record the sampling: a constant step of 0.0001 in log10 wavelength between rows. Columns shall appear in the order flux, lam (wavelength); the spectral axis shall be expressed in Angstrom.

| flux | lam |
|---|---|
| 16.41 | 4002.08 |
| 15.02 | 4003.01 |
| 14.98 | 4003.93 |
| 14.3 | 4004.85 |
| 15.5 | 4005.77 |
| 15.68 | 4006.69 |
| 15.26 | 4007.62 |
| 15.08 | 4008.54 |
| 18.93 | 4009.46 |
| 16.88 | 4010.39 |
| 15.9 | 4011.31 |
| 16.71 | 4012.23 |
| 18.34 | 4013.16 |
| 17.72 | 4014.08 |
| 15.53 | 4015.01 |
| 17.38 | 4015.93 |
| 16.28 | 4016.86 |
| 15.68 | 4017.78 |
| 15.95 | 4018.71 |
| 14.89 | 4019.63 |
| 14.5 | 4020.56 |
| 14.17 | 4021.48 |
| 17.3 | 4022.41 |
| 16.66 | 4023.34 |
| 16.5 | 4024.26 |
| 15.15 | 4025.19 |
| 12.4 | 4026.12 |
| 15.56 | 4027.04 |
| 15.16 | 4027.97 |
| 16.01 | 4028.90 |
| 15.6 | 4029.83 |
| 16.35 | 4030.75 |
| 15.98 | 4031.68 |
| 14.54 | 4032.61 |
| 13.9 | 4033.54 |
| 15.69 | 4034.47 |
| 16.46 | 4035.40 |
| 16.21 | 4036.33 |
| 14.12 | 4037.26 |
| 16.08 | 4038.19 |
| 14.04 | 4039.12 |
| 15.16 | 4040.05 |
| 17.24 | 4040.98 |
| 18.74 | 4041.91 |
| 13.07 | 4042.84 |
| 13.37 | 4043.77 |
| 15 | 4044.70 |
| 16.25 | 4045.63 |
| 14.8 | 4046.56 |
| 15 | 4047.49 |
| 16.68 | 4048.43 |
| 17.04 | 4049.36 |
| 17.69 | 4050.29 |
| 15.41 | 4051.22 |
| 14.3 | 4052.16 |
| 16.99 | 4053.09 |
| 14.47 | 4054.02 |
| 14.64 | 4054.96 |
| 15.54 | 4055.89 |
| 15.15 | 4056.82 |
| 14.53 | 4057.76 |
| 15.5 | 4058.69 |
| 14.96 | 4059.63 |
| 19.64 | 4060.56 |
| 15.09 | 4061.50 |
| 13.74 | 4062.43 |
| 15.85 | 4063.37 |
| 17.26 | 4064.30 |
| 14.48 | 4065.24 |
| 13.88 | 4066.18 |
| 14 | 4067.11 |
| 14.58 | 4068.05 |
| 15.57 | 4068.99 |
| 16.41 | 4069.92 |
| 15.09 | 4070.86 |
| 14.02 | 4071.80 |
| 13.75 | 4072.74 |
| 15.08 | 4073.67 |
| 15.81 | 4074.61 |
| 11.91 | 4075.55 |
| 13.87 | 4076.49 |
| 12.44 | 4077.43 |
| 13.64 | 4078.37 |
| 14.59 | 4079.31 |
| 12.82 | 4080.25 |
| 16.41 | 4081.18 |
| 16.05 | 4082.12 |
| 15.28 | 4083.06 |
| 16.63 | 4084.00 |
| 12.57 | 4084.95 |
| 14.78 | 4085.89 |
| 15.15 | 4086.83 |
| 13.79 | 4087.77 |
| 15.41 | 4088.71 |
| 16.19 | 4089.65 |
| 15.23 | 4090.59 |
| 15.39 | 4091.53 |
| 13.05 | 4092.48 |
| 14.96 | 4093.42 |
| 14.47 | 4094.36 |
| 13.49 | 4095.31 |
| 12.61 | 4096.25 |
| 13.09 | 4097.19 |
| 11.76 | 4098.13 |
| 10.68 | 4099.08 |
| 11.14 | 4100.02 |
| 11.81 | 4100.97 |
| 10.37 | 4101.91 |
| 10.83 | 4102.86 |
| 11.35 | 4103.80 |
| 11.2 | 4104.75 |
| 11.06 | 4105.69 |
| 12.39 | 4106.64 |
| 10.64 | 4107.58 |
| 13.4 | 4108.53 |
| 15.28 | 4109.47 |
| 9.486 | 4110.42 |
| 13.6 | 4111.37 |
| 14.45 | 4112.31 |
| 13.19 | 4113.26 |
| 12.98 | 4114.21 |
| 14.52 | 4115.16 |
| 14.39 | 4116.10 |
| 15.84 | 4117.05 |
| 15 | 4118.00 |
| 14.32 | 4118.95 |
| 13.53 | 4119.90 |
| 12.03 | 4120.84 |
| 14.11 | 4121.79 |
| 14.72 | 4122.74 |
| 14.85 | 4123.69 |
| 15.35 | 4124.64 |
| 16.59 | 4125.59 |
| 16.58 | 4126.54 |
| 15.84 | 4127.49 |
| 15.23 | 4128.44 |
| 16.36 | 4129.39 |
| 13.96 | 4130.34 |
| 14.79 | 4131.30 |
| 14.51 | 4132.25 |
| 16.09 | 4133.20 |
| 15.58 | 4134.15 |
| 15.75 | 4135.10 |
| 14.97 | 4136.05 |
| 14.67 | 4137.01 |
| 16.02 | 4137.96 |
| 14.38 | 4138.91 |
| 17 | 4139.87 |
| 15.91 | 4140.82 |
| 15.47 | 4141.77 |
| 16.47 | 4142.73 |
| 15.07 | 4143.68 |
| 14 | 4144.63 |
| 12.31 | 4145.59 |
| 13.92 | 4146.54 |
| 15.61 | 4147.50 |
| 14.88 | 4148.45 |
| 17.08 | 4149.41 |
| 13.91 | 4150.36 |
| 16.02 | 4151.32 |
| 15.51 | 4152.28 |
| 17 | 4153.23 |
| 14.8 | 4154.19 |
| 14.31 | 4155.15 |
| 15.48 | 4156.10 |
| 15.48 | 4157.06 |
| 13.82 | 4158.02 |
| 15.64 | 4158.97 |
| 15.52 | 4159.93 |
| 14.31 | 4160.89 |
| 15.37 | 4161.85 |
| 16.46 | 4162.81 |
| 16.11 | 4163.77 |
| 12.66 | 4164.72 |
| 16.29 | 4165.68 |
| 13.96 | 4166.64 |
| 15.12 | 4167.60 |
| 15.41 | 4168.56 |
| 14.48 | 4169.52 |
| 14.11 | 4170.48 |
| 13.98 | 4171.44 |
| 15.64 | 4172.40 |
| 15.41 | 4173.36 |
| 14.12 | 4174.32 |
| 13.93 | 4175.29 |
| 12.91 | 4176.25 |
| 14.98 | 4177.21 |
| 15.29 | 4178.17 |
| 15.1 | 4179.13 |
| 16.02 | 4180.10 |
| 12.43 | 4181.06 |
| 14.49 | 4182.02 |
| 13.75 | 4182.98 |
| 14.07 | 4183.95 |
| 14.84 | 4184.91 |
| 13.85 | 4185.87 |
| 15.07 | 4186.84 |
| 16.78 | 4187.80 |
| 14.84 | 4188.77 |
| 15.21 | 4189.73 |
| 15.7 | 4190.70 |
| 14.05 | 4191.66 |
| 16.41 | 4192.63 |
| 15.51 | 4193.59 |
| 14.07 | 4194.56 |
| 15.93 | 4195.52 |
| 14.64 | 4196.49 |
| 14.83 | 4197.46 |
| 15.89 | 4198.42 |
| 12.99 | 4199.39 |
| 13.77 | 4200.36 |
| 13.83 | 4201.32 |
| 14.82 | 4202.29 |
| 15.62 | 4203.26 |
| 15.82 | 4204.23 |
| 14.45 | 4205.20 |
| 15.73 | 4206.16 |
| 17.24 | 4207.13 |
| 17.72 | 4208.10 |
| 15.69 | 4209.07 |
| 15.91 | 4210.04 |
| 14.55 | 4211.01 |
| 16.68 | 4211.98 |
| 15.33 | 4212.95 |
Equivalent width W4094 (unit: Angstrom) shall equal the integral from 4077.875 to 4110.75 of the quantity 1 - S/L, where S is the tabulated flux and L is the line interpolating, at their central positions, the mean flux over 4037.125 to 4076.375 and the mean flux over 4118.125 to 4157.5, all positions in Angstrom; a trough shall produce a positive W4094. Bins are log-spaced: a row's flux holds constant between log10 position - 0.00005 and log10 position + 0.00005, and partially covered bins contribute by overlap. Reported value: 4.0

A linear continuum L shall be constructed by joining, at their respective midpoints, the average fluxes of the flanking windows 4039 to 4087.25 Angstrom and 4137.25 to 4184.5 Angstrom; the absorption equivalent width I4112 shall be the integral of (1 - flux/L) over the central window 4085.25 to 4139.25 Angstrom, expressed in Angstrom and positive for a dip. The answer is 4.01 Angstrom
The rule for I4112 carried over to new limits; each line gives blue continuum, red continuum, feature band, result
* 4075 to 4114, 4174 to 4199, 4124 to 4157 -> -3.00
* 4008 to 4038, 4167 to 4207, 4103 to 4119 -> 2.35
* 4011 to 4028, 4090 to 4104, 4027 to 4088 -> -3.58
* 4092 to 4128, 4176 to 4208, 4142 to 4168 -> -1.64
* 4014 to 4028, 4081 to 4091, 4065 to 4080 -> 0.97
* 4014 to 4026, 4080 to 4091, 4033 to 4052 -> -0.02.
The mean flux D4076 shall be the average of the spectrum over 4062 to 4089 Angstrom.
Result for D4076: 14.6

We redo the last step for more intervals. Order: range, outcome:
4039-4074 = 15.4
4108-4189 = 14.8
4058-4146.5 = 14.3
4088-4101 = 13.6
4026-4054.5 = 15.5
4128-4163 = 15.2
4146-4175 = 15.1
